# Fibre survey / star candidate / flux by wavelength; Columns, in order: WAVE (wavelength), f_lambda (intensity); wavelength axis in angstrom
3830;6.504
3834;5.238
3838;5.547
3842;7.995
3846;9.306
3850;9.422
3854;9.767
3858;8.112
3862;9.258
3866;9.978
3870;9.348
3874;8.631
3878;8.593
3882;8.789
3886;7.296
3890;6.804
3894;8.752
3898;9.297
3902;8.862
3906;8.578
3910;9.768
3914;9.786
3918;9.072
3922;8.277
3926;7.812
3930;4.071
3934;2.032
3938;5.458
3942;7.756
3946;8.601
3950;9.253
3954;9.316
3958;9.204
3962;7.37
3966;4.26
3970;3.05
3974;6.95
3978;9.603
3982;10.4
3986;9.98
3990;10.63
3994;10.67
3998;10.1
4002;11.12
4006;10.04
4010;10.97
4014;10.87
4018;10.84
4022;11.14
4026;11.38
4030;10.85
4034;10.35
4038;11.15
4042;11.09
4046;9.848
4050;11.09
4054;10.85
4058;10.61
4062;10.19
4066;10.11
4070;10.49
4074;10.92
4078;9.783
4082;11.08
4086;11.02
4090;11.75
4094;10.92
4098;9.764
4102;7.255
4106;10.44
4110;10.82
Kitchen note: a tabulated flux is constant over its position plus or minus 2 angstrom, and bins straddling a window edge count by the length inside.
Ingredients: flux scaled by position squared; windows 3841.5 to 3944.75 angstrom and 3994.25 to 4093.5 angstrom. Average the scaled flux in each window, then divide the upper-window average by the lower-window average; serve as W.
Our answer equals 1.42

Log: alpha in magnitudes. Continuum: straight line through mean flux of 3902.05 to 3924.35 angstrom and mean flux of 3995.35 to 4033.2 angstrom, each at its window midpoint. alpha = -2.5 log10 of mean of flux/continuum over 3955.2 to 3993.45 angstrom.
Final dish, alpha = 0.25 mag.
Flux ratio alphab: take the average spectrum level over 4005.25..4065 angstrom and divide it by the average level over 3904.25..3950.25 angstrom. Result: 1.44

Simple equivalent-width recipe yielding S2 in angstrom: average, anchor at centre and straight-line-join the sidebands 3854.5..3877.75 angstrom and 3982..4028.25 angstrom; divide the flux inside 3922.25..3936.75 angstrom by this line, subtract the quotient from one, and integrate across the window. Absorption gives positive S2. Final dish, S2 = 6.9 angstrom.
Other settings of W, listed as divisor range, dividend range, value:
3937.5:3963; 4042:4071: 1.33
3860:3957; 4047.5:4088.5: 1.41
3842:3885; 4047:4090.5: 1.31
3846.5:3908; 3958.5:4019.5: 1.10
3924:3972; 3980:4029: 1.69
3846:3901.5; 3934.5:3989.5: 0.92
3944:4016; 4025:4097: 1.24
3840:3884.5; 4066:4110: 1.29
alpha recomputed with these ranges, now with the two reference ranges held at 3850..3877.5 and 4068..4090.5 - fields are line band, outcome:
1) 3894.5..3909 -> 0.06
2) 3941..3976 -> 0.33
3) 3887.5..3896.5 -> 0.20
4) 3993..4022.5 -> -0.05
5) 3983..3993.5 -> -0.03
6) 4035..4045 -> -0.04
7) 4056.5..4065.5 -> 0.03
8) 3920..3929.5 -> 0.28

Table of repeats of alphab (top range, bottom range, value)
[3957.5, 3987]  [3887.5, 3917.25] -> 0.84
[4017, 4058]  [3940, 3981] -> 1.43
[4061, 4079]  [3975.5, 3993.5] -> 1.02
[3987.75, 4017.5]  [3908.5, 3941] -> 1.52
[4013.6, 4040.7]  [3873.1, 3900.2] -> 1.32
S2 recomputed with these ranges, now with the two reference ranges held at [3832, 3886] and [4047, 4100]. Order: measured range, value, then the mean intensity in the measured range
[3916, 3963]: 9.7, 7.35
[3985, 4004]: -1.4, 10.5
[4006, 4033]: -2.2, 10.9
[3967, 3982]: 4.3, 6.9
